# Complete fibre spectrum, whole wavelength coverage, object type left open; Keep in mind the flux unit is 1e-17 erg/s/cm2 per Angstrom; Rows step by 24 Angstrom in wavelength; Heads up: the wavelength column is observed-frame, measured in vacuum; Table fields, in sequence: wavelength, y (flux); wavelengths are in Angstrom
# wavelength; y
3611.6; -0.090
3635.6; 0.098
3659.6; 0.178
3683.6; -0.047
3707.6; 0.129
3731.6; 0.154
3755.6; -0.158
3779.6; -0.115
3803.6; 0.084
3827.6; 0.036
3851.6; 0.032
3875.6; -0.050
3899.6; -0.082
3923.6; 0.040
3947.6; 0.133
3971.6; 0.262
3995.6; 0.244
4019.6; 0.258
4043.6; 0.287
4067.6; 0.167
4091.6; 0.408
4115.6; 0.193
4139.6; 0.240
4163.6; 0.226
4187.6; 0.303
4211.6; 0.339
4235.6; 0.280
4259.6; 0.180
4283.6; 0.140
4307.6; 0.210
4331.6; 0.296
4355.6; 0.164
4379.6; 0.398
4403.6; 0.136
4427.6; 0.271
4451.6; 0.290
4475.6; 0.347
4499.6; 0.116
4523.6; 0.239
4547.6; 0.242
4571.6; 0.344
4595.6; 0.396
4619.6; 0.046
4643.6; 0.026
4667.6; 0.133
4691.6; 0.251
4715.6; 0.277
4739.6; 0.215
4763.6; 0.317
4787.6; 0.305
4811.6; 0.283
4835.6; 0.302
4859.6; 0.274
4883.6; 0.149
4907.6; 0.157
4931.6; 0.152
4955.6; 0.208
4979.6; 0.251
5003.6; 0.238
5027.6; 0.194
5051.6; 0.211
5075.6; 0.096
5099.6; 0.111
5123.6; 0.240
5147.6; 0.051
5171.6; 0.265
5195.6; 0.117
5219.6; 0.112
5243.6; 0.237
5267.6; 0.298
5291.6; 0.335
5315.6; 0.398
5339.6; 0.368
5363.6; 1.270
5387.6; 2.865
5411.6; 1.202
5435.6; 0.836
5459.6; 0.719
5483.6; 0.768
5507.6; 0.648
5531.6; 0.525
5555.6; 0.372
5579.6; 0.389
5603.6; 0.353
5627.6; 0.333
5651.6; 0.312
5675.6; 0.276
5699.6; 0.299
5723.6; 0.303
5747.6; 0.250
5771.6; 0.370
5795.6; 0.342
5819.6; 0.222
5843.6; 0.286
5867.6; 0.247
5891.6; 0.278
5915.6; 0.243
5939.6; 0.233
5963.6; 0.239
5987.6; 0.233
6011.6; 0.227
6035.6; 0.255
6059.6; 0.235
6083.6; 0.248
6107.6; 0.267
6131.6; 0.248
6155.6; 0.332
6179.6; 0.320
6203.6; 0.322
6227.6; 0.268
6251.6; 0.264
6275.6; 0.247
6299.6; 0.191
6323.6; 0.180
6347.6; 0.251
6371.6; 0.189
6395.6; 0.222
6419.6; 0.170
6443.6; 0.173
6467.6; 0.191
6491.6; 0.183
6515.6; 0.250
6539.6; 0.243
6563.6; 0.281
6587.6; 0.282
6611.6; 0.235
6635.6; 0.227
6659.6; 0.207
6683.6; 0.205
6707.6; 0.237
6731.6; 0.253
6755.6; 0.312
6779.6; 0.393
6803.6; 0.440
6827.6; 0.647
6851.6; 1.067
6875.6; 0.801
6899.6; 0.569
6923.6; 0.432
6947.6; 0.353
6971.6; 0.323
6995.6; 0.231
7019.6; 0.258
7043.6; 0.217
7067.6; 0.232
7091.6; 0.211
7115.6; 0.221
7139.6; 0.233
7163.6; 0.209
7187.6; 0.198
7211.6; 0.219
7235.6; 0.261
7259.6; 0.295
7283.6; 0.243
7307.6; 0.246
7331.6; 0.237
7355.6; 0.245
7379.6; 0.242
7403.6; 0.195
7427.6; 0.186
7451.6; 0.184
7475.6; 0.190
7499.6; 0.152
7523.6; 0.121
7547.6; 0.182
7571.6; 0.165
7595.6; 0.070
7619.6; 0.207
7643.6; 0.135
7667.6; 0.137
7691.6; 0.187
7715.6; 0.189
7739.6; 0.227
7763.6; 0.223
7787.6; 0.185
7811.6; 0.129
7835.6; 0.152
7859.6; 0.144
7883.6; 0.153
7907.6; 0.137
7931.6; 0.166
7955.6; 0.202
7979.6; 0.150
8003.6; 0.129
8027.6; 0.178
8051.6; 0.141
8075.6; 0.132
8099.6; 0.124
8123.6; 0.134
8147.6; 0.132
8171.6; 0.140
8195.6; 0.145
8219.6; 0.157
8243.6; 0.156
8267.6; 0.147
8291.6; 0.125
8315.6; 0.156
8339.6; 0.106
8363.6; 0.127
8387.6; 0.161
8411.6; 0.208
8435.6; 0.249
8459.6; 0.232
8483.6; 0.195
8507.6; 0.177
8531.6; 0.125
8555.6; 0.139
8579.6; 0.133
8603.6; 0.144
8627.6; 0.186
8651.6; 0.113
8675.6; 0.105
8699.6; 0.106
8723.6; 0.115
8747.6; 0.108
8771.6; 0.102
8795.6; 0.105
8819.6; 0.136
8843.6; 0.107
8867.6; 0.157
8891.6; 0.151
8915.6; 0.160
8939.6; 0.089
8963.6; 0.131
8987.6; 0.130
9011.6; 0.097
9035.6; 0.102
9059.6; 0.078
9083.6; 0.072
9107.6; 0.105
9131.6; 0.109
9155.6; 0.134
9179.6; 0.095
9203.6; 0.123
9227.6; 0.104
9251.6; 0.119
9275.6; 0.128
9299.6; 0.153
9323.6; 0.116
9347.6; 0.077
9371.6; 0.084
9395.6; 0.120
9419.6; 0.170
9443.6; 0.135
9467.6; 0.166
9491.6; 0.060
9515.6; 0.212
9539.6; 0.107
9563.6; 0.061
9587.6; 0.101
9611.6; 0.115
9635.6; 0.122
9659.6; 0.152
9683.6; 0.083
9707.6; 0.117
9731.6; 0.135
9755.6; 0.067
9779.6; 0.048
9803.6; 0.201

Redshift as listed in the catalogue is 3.423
